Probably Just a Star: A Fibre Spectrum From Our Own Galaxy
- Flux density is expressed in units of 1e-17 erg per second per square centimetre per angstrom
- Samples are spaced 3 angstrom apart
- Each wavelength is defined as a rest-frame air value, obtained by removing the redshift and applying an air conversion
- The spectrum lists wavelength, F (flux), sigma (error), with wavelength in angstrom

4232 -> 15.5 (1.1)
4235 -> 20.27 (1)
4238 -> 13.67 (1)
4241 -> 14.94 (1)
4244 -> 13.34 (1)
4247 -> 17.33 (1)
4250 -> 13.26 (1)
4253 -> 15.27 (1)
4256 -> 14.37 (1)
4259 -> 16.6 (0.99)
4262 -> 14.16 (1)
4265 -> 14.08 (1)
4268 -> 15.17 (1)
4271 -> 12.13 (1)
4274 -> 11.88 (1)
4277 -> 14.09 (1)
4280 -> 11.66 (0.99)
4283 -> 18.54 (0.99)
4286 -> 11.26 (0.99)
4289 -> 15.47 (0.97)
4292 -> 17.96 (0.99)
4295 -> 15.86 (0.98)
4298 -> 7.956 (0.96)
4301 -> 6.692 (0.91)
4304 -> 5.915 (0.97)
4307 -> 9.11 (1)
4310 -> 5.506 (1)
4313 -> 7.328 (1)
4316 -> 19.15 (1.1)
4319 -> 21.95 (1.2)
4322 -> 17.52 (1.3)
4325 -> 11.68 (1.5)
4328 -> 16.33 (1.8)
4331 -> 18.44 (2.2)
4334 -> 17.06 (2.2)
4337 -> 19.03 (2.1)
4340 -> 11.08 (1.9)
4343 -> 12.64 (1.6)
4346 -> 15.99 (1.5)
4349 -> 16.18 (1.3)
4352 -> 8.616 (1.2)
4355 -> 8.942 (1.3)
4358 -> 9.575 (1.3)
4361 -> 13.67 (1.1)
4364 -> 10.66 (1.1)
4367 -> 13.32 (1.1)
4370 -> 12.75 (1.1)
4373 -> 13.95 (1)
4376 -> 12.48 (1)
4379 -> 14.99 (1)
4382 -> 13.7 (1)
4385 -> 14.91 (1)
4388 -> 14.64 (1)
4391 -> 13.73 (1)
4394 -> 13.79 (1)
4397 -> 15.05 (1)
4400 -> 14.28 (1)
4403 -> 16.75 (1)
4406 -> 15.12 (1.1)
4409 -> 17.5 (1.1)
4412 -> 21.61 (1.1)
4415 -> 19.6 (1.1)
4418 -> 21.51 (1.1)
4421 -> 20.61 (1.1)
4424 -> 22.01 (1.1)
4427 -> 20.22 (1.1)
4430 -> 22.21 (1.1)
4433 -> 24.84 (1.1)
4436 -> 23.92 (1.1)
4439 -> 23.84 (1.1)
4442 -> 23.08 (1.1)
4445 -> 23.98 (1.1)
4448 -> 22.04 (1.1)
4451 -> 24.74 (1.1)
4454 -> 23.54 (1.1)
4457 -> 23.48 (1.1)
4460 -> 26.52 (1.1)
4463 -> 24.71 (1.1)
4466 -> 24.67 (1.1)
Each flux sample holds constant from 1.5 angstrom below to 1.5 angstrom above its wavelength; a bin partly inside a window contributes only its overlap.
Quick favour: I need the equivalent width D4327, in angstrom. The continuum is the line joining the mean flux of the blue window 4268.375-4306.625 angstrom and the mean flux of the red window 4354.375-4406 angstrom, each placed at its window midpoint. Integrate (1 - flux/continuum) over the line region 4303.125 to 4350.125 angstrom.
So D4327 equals -4.5 angstrom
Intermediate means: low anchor 12.4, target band 14.1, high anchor 13.5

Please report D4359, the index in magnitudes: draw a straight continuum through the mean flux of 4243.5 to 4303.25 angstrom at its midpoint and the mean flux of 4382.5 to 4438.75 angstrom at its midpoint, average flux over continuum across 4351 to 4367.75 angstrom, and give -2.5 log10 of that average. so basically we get 0.48 mag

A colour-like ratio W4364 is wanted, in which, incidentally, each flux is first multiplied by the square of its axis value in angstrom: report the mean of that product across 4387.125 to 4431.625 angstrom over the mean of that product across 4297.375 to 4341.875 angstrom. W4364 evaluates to 1.4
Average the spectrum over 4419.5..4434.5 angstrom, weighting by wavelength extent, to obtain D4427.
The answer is 22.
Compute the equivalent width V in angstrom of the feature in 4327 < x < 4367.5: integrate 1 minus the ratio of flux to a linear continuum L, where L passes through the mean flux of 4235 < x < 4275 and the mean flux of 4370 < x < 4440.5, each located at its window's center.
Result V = 7.0 angstrom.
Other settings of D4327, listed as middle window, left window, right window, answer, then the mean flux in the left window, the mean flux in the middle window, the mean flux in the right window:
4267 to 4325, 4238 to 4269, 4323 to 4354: 7.4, 14.8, 12.9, 14.7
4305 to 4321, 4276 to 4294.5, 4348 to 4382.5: 1.6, 14.9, 12.6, 12.3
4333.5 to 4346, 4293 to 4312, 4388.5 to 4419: -3.5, 8.72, 14.9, 16.7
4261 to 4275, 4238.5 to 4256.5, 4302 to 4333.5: 0.8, 14.7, 13.5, 13.3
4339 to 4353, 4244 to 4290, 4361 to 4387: 0.5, 14.3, 13.1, 13.4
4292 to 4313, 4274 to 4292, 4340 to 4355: 7.2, 14.3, 9.1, 12.7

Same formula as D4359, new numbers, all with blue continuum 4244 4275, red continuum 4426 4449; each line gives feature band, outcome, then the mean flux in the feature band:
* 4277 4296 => 0.05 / 15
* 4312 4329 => 0.10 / 15.9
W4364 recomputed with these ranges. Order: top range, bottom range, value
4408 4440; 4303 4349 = 1.61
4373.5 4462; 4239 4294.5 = 1.44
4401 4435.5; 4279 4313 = 1.90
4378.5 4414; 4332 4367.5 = 1.21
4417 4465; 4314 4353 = 1.55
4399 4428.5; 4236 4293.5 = 1.40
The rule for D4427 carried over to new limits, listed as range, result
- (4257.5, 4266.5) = 14.9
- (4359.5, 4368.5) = 12.5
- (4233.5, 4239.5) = 17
